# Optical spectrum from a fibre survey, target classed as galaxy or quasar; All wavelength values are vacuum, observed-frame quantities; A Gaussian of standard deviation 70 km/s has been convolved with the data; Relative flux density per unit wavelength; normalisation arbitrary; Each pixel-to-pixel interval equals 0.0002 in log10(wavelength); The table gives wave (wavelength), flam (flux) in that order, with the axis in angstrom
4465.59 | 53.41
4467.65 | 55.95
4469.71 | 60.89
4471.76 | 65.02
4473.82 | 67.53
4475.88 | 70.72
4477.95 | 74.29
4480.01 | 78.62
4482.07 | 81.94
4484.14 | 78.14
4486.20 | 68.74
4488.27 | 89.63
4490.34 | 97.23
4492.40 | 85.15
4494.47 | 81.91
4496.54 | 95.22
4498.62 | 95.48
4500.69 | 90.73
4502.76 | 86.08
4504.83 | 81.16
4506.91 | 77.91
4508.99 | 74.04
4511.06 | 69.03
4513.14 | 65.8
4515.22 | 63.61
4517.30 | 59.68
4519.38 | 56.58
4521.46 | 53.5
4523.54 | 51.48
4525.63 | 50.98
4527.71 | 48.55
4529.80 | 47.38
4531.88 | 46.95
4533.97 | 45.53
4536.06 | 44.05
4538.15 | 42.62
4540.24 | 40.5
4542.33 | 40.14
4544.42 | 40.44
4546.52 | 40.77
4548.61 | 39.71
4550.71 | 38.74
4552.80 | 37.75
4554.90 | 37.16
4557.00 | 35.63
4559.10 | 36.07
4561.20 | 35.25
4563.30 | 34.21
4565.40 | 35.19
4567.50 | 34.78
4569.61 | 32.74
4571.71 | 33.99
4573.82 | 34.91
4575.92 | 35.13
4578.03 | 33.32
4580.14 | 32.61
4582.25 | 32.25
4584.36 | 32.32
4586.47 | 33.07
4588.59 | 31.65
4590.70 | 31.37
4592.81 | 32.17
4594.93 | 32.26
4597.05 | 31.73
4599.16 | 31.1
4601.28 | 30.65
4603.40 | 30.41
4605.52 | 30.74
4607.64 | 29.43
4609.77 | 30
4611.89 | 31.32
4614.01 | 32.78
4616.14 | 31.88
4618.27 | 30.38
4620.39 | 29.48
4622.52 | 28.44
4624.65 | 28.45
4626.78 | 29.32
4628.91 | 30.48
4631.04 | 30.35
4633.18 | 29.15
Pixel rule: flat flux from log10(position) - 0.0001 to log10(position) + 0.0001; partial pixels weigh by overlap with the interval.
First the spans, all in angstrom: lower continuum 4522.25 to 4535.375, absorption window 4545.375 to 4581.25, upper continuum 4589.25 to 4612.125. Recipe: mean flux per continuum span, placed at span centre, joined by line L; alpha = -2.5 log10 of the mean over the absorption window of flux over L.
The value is 0.12 mag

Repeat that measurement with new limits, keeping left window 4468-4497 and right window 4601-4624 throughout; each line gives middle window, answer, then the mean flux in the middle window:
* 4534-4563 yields 0.34 mag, 39.2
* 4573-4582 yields 0.26 mag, 33.8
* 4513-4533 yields 0.17 mag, 53.9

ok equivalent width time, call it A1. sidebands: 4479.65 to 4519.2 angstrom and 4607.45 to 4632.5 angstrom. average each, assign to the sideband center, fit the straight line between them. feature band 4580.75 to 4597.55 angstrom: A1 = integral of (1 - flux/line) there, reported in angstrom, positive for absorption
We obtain 4.2 angstrom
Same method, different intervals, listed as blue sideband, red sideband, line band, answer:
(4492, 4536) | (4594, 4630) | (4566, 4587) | 4.87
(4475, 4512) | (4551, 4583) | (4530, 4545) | 2.96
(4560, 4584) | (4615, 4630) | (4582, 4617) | 0.27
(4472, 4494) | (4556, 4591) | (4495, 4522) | -3.43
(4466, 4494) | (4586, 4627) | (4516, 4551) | 6.04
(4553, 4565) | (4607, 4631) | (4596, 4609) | 0.44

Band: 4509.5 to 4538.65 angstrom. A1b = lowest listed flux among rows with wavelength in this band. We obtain 42.62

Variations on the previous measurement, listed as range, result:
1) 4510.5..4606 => 30.41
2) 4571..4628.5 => 28.44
